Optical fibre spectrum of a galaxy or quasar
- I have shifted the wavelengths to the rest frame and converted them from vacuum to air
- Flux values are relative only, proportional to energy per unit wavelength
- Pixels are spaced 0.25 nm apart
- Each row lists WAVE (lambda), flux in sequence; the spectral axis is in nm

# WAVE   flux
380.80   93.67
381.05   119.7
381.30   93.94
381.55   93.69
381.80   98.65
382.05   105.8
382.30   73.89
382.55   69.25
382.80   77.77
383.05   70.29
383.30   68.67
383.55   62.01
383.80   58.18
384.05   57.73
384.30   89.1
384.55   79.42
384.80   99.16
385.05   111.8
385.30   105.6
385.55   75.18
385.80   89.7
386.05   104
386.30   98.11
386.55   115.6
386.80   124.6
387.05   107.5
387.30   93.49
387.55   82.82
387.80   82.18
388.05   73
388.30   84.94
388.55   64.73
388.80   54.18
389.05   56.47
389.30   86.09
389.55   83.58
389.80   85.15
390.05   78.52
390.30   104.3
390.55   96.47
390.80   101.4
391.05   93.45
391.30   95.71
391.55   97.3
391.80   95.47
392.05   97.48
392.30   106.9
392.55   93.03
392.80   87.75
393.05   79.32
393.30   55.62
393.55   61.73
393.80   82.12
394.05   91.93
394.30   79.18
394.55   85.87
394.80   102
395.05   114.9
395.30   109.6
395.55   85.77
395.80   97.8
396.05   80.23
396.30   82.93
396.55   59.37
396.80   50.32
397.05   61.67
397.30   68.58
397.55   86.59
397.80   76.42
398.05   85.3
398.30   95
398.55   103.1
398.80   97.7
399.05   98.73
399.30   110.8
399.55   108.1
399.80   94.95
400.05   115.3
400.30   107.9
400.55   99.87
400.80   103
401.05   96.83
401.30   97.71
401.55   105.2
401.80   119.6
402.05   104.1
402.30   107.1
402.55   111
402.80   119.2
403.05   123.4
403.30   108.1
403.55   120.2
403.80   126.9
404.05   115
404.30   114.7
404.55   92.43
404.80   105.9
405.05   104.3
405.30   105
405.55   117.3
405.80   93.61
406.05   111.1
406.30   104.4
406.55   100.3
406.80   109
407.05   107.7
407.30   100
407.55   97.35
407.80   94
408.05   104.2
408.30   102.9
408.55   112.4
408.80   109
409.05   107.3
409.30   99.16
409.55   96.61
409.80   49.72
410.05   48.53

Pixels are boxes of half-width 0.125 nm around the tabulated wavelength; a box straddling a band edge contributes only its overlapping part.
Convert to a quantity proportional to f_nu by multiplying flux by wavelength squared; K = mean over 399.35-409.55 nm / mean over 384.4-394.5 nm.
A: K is 1.30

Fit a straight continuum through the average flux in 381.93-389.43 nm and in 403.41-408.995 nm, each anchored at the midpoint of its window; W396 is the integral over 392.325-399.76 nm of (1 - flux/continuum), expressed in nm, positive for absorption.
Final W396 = 0.718 nm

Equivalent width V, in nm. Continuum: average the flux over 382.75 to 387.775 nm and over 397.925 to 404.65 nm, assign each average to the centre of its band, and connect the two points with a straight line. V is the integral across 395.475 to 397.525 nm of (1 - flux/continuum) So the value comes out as 0.56 nm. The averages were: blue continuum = 88.6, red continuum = 107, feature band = 73.7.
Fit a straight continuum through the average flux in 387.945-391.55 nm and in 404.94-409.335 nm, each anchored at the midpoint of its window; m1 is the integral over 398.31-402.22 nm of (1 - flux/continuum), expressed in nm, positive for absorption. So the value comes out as -0.319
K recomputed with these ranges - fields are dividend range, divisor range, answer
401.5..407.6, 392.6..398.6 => 1.38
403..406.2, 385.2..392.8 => 1.31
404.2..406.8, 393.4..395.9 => 1.22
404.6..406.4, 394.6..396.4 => 1.16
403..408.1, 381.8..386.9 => 1.37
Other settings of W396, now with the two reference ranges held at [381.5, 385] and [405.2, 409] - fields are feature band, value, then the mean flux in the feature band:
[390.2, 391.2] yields -0.133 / 98.7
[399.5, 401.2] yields -0.105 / 103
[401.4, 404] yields -0.374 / 114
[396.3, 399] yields 0.442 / 79.2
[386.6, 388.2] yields -0.216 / 94.8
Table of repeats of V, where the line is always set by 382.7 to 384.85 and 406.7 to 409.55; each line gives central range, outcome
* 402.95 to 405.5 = -0.34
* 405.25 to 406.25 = -0.06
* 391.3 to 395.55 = -0.26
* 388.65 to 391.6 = -0.17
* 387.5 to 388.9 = 0.08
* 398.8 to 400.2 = -0.19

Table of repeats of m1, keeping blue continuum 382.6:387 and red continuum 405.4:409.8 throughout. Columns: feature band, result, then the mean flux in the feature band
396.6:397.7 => 0.33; 66.5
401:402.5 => -0.11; 106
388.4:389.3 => 0.27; 63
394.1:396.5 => 0.06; 92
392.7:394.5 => 0.31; 77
